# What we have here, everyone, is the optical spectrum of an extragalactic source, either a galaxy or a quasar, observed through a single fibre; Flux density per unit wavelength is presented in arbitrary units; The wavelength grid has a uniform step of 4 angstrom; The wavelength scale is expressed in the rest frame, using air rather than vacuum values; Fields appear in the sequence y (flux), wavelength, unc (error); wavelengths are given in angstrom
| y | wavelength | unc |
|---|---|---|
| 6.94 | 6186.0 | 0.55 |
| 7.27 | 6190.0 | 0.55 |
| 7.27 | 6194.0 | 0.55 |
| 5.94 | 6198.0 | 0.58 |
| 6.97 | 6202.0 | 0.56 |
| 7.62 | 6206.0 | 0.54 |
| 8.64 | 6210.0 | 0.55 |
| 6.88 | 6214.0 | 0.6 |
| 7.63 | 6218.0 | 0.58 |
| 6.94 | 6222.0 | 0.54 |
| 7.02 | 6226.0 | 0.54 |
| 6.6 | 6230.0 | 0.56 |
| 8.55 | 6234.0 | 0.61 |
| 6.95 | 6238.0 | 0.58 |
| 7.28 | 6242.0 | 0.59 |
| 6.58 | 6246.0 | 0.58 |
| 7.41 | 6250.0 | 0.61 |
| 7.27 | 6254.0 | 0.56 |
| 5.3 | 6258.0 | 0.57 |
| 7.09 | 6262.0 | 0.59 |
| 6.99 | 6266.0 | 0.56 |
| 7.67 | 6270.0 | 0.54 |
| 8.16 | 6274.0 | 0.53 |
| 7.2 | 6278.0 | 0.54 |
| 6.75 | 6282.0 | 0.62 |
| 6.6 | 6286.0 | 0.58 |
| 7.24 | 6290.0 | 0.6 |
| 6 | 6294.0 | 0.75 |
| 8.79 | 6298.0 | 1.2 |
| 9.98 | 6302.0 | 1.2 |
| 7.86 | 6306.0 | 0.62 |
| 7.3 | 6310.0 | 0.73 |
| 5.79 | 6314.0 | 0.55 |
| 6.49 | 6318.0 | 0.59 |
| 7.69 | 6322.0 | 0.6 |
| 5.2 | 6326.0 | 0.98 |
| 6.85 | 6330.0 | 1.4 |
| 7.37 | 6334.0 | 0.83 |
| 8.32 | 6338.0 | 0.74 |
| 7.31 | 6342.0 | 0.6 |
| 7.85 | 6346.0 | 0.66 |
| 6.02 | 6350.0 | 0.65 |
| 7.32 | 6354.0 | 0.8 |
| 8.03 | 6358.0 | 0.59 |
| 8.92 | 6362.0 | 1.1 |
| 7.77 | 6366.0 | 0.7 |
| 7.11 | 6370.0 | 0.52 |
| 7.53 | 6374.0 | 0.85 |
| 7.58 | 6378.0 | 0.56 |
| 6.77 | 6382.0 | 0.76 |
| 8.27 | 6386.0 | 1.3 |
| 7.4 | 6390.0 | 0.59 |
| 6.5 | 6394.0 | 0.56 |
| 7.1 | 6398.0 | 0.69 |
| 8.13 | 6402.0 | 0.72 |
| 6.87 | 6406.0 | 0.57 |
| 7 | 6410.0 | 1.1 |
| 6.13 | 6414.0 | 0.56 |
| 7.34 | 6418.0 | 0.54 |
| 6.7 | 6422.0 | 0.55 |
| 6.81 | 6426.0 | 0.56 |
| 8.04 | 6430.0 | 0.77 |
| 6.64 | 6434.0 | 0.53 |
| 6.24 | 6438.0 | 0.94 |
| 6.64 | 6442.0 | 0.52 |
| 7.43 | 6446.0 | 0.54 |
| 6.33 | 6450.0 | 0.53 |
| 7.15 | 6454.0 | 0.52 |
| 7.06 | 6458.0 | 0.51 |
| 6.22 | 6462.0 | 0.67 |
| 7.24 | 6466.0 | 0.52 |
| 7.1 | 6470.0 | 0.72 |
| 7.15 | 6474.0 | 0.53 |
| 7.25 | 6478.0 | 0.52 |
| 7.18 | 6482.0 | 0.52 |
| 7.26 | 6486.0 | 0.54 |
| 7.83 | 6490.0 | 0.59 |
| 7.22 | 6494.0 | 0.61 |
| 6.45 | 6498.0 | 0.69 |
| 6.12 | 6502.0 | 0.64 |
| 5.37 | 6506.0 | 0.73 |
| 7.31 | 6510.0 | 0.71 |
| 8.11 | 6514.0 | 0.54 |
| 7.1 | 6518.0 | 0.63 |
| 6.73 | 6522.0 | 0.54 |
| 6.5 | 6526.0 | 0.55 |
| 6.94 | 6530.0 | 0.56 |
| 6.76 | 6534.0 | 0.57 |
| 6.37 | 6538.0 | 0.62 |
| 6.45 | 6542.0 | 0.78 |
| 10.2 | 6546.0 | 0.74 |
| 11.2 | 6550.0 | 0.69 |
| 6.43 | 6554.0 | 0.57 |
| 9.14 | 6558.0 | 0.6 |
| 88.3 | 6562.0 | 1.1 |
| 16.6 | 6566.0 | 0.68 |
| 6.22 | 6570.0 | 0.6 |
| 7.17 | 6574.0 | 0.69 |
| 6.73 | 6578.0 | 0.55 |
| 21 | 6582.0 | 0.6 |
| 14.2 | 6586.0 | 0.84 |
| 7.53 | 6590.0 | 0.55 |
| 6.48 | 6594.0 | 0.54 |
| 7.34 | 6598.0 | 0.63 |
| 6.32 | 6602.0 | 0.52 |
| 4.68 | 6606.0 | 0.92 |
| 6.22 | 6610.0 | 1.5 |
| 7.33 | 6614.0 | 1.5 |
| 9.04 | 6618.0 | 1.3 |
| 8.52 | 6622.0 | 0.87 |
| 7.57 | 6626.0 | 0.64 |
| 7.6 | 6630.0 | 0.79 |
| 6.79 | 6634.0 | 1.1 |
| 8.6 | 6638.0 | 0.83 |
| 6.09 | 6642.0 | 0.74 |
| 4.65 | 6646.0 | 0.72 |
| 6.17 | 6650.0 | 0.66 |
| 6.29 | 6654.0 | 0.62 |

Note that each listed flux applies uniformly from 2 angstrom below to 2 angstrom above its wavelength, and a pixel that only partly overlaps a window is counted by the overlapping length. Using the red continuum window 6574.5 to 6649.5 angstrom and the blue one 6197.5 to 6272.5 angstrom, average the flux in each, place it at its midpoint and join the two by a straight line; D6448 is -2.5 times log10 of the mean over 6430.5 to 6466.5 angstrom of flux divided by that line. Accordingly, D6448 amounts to 0.13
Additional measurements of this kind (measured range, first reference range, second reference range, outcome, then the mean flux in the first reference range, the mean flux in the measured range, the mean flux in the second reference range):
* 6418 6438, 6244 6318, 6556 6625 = 0.41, 7.2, 7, 13.6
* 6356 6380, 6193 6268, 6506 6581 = 0.20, 7.1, 7.82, 12.4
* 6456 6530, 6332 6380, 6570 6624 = 0.17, 7.59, 6.96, 8.57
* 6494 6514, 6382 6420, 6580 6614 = 0.24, 7.17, 6.58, 9.11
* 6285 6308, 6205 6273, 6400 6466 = -0.10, 7.21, 7.79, 6.93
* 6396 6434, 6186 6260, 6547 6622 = 0.41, 7.11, 7.1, 13.3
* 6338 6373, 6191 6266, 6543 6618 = 0.23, 7.11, 7.59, 13.3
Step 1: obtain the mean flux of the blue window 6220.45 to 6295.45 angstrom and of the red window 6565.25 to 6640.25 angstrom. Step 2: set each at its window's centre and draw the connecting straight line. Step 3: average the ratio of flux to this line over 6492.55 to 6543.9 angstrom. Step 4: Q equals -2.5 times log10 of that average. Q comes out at 0.22 mag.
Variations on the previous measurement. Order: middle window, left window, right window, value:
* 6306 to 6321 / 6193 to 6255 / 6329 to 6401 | 0.091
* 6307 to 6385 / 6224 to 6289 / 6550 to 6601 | 0.304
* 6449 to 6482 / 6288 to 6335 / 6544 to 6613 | 0.495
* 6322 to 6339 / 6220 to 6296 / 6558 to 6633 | 0.199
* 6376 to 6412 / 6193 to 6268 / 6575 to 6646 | 0.043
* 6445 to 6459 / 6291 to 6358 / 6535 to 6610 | 0.428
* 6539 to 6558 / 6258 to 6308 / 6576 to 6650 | -0.072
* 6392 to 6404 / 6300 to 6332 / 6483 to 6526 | -0.029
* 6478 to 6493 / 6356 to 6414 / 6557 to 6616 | 0.426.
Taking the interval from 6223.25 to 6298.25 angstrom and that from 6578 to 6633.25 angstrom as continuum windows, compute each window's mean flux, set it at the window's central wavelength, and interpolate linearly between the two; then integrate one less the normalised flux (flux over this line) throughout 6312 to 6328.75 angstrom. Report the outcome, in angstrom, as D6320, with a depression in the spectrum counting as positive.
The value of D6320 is 2.4 angstrom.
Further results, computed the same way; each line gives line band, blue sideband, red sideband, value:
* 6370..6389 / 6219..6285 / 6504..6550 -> -0.8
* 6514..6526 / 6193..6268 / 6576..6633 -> 1.7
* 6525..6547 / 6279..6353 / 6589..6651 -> -0.3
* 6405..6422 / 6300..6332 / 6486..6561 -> 2.0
